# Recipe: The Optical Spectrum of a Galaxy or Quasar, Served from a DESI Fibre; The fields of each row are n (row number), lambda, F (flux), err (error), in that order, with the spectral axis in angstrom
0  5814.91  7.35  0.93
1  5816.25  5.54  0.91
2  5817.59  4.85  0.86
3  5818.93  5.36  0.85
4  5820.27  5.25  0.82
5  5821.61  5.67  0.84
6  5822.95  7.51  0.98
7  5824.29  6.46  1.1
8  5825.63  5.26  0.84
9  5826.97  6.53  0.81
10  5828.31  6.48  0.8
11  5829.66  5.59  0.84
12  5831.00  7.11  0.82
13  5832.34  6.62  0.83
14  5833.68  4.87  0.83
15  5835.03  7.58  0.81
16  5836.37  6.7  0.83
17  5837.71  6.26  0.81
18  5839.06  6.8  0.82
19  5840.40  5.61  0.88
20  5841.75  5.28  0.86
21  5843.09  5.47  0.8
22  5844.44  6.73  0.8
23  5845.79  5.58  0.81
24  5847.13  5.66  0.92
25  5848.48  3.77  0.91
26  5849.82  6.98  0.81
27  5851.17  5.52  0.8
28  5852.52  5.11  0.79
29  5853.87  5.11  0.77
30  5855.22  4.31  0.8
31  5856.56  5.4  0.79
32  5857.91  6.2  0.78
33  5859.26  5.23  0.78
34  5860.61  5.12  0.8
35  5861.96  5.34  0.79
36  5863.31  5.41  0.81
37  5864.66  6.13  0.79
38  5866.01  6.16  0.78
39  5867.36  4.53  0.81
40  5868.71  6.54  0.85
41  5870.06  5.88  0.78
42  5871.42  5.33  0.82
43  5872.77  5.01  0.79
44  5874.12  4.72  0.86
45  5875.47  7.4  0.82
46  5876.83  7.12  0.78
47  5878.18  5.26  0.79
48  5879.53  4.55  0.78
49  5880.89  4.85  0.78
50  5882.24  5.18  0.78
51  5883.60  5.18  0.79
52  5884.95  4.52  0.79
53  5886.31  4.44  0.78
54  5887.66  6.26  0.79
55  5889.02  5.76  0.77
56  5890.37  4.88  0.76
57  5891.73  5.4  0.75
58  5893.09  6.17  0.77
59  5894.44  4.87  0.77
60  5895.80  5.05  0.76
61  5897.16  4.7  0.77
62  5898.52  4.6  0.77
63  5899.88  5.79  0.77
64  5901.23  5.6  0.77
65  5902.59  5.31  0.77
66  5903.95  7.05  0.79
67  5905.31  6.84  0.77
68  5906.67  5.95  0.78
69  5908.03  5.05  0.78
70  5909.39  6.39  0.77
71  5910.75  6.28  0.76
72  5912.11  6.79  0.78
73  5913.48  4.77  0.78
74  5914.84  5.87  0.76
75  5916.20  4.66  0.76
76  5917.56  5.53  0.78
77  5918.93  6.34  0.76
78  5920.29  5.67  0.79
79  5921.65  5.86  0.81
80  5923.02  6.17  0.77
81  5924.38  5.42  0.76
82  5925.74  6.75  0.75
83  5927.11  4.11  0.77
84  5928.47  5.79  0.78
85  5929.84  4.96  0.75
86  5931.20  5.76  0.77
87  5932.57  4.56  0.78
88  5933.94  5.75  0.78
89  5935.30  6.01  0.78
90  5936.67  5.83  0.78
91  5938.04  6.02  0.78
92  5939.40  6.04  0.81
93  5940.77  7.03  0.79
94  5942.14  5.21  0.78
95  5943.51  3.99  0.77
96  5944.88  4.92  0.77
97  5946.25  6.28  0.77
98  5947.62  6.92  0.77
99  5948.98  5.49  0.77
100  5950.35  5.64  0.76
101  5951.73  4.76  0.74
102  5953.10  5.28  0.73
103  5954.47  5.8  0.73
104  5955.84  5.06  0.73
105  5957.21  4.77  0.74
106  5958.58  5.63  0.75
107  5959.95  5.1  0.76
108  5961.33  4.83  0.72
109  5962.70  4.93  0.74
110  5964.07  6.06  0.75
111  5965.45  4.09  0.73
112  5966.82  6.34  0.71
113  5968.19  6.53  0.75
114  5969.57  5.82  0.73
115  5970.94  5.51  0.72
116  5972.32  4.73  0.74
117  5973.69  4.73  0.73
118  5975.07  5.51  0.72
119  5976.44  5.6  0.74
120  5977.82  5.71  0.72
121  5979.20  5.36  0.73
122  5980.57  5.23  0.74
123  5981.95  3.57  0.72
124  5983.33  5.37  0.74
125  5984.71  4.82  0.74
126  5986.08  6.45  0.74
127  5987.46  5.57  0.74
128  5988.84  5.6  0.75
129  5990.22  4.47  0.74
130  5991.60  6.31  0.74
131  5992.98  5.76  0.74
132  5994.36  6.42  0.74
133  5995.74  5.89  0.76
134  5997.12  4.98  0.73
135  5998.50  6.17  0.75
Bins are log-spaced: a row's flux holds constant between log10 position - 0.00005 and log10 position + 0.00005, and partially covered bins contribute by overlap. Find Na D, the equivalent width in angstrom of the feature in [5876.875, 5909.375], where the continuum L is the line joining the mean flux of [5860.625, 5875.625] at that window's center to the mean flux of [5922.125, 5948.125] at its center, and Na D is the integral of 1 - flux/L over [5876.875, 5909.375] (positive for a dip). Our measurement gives 1.2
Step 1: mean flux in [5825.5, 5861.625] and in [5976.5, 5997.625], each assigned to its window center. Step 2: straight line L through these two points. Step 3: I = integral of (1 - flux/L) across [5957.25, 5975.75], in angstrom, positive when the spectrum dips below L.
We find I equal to 0.5 angstrom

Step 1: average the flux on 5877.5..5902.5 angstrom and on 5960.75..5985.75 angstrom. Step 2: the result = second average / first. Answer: 1.02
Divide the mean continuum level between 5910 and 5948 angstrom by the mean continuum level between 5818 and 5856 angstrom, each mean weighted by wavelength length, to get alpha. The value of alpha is 0.96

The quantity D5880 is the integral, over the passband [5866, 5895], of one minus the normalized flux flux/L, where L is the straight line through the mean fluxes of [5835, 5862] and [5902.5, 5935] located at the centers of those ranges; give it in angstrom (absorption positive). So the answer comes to 1.3 angstrom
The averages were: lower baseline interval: 5.67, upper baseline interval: 5.74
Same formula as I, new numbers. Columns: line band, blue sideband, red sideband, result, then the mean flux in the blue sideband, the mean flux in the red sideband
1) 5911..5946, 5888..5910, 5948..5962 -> -1.2 angstrom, 5.6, 5.27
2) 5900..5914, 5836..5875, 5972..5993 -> -1.4 angstrom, 5.58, 5.3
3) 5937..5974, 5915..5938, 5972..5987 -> -0.6 angstrom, 5.59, 5.21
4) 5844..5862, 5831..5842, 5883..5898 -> 1.7 angstrom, 6.31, 5.2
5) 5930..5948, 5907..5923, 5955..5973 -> -0.4 angstrom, 5.77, 5.34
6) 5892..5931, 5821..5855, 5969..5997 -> 0.3 angstrom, 5.99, 5.41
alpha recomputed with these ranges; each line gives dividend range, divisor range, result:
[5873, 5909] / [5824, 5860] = 0.94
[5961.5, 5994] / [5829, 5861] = 0.93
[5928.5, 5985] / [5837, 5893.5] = 0.98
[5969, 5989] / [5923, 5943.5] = 0.94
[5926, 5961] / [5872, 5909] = 1.00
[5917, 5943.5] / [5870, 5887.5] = 1.06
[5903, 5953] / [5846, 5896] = 1.06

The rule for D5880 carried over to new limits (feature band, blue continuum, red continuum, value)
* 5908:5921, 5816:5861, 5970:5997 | -0.4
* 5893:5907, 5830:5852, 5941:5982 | 0.2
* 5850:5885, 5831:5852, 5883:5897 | 0.7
